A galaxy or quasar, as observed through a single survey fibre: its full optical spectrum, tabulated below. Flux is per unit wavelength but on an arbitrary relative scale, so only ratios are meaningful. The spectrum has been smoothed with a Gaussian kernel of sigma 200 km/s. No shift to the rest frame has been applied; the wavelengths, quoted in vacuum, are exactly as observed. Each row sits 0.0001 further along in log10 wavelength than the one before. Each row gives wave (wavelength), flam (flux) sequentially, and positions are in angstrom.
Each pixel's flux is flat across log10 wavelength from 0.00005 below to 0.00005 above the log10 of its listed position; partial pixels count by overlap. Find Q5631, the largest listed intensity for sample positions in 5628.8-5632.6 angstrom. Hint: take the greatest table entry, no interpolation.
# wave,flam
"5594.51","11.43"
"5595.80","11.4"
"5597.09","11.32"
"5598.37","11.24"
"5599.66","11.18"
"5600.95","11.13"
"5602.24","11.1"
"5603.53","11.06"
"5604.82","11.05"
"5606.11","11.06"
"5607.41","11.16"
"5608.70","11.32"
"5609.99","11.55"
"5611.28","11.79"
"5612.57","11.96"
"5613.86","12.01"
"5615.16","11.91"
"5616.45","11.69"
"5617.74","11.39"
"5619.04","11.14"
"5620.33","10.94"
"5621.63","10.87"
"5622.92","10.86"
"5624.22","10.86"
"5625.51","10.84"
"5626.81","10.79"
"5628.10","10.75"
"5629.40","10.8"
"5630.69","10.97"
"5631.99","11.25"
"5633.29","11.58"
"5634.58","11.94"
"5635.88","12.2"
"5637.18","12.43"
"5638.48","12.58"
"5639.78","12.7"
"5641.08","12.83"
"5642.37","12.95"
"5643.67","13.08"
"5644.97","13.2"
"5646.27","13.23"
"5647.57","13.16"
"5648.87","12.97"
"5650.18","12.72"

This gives 11.25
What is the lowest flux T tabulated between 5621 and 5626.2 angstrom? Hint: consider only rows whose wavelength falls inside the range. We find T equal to 10.84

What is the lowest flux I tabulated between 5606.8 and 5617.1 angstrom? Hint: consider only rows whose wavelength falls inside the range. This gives 11.16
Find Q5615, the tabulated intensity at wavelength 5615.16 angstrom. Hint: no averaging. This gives 11.91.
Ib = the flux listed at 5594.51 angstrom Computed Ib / 11.43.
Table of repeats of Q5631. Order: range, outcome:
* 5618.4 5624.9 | 11.14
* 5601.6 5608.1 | 11.16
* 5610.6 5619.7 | 12.01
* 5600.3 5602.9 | 11.13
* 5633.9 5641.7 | 12.83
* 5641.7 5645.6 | 13.2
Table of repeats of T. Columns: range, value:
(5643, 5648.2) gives 13.08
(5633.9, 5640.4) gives 11.94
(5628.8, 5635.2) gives 10.8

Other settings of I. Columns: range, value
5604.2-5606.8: 11.05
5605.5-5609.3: 11.06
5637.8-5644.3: 12.58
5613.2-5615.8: 11.91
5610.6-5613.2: 11.79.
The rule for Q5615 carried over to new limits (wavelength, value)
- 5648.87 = 12.97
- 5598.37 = 11.24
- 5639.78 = 12.7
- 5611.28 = 11.79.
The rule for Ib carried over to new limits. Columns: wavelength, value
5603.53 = 11.06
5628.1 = 10.75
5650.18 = 12.72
